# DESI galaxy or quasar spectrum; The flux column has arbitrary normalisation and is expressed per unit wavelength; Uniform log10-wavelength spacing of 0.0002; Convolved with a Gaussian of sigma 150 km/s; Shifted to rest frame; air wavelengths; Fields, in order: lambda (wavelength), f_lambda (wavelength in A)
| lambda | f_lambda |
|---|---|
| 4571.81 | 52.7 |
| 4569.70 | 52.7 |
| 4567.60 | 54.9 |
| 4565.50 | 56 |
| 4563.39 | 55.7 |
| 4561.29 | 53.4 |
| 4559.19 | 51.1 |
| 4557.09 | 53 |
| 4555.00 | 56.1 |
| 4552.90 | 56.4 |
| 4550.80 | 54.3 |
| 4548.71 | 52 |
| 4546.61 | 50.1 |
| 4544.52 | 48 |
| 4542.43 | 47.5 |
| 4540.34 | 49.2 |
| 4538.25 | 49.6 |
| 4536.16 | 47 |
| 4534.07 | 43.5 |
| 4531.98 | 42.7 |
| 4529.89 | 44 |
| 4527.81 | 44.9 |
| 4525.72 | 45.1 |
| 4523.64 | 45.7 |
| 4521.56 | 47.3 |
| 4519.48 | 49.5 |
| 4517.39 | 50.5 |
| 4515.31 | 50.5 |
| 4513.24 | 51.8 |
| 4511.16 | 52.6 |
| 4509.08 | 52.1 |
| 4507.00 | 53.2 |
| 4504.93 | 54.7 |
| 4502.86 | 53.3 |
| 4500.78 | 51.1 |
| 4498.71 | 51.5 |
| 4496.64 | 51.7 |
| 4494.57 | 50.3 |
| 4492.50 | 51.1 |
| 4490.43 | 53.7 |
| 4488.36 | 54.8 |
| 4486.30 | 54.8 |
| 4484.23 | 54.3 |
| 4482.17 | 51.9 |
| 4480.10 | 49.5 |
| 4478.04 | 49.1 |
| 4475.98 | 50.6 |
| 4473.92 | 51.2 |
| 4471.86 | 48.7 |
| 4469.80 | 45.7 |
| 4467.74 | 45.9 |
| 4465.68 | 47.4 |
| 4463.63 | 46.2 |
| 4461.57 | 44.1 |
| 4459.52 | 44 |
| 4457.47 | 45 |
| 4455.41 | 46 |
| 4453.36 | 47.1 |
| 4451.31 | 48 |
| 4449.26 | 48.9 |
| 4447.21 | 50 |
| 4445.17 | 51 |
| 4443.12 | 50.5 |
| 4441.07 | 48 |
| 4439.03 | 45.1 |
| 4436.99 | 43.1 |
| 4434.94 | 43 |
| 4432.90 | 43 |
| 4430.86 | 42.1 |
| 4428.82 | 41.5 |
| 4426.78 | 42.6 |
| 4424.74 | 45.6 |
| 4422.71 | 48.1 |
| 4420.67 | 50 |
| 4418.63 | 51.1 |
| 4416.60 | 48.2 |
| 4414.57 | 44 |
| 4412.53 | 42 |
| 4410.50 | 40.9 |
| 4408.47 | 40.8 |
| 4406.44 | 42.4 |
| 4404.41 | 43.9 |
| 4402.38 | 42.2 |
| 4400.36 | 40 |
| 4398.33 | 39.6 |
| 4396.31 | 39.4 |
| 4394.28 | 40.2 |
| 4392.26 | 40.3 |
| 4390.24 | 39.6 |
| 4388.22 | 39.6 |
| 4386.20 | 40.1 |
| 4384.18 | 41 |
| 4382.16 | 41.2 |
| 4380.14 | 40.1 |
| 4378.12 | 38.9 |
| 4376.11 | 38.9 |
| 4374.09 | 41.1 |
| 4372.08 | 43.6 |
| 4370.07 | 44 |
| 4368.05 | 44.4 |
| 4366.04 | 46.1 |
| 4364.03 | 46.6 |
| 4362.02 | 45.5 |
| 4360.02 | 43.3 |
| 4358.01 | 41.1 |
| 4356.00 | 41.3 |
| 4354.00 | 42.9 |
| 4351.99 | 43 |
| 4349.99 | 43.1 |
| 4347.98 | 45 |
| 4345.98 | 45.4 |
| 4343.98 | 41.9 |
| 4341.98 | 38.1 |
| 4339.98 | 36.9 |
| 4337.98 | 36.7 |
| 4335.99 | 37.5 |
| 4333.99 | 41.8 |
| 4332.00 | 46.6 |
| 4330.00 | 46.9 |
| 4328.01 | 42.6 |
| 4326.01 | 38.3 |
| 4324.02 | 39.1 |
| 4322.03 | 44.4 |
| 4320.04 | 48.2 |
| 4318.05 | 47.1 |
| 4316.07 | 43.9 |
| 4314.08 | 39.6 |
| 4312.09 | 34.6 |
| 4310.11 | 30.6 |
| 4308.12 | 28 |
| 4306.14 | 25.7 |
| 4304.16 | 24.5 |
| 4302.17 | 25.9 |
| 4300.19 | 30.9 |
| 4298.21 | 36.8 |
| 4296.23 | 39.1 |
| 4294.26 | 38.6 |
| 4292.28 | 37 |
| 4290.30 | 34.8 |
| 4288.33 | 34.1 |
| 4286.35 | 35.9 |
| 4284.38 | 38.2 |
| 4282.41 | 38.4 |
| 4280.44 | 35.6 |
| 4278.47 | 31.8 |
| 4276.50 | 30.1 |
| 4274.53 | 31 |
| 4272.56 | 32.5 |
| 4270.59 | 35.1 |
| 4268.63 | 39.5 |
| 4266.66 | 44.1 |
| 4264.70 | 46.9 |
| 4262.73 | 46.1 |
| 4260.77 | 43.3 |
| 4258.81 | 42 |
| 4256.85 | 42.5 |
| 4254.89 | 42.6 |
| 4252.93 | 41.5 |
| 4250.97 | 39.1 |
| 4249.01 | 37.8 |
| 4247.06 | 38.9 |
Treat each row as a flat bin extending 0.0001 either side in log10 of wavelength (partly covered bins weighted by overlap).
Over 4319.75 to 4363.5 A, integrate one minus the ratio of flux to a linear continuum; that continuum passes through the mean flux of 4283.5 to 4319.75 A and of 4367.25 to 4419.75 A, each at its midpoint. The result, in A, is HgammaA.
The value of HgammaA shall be -4.9 A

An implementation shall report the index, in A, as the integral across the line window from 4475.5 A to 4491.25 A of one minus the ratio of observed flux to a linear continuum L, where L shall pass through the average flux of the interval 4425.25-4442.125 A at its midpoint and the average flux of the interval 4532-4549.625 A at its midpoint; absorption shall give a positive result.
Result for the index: -2.3 A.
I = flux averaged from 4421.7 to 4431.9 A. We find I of 44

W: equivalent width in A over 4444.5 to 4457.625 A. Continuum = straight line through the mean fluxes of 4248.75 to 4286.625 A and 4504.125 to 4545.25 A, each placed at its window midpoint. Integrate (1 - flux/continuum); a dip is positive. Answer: -0.7 A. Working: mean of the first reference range 38.8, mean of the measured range 48.1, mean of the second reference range 48.4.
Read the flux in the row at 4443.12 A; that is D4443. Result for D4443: 50.5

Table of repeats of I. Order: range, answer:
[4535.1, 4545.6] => 48.3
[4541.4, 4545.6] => 47.8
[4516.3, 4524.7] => 48.2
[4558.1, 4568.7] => 54.2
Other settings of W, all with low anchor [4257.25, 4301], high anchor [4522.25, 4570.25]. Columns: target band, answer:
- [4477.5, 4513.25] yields -3.5 A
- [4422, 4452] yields -0.7 A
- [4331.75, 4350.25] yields -0.3 A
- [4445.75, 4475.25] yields -0.7 A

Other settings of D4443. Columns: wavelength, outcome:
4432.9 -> 43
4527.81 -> 44.9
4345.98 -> 45.4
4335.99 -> 37.5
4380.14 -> 40.1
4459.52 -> 44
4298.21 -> 36.8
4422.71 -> 48.1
